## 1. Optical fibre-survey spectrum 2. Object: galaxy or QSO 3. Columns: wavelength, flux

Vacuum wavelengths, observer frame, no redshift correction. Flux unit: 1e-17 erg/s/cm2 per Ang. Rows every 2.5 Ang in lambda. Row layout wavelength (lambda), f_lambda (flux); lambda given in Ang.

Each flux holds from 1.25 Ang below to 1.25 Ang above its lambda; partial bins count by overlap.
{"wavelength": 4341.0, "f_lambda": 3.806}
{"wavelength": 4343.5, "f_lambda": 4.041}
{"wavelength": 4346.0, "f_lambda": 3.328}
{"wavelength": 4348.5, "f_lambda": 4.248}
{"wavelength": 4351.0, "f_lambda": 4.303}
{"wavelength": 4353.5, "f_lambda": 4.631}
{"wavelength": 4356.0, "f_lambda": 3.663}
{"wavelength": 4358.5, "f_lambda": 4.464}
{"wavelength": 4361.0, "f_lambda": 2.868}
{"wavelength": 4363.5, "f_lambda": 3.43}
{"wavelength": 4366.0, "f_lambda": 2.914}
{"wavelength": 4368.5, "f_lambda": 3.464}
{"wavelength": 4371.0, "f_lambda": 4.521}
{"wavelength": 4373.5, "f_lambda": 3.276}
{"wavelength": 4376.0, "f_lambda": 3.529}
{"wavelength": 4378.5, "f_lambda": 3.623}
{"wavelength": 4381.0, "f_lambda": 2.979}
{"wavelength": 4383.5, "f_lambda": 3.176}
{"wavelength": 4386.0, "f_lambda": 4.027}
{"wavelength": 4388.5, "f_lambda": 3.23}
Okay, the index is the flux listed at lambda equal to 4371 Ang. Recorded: 4.521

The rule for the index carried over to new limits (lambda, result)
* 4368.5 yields 3.464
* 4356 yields 3.663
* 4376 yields 3.529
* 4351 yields 4.303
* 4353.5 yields 4.631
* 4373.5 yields 3.276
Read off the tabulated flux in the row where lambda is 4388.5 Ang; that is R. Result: 3.23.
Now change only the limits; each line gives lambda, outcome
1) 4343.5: 4.041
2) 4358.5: 4.464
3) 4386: 4.027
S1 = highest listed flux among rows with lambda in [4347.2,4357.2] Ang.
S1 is 4.631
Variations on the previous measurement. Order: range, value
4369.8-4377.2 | 4.521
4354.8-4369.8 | 4.464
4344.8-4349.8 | 4.248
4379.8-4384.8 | 3.176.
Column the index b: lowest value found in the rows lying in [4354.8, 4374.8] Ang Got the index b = 2.868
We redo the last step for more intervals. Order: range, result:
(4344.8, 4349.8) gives 3.328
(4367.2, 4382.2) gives 2.979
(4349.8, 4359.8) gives 3.663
